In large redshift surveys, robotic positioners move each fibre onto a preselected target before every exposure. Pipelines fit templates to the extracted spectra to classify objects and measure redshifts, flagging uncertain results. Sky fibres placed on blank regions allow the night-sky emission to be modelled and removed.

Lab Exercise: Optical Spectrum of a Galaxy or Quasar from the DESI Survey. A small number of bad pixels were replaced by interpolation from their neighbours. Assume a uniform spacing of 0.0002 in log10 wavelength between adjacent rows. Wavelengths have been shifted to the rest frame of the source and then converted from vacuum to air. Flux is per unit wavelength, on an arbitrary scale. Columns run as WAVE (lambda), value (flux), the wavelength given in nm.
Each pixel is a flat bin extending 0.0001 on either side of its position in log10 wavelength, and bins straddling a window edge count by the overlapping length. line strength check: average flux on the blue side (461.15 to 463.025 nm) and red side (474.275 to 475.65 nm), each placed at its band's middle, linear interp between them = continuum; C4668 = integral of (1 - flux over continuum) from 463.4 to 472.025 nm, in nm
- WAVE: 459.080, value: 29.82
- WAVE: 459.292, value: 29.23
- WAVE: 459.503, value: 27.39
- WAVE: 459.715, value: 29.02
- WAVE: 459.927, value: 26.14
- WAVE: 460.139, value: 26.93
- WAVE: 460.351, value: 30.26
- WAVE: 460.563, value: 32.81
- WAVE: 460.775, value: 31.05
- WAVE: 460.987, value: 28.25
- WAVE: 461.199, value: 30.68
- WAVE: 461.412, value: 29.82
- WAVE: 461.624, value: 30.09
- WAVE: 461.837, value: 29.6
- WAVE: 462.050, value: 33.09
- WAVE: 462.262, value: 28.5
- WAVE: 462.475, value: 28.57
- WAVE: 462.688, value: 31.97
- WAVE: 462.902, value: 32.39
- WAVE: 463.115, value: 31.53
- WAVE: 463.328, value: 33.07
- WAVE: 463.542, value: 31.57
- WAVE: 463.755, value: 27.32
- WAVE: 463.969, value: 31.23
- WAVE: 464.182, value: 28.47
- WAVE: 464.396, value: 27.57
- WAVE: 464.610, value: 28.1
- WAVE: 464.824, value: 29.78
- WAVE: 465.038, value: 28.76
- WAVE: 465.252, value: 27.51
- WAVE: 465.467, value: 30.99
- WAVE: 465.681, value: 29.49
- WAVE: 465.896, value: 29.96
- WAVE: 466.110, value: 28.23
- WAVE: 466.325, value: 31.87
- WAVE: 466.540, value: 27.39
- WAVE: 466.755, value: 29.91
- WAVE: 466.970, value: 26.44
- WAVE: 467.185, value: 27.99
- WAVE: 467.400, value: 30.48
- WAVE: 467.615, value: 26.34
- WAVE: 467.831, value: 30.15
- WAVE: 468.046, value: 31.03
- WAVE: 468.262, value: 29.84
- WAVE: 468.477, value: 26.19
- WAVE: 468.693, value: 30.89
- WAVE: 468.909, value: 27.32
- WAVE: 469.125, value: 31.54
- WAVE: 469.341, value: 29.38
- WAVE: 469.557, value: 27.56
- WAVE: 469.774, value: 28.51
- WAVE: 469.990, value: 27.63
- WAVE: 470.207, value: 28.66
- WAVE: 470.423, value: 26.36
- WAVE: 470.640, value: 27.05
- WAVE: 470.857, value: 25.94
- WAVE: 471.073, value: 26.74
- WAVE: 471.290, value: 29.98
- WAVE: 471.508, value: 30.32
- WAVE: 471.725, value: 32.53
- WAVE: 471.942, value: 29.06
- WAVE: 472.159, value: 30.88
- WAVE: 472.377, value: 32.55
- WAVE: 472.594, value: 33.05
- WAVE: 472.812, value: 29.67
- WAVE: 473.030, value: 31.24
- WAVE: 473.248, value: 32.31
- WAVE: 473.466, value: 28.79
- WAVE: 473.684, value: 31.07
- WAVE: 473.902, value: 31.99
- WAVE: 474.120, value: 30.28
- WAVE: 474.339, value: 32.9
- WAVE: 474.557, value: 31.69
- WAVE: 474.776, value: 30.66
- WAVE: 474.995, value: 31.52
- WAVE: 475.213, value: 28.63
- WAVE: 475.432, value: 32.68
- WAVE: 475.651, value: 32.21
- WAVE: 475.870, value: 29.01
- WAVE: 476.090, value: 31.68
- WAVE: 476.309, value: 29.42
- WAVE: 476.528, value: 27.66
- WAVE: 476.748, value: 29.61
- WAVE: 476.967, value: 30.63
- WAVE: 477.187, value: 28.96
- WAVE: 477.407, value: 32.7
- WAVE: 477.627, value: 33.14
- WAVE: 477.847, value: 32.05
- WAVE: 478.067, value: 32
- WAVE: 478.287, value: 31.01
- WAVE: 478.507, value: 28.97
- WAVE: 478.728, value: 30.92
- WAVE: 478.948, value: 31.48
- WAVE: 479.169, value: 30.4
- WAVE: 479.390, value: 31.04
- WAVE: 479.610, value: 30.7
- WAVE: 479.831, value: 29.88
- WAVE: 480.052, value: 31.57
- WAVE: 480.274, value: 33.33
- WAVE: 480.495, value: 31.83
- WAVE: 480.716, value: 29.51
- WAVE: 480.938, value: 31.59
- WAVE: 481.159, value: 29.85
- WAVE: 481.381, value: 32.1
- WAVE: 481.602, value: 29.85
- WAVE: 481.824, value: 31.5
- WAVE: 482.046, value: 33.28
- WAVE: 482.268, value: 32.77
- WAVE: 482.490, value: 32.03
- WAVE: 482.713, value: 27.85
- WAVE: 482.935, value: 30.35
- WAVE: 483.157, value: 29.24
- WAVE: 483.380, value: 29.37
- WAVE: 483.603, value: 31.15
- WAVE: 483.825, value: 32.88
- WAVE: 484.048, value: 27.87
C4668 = 0.55 nm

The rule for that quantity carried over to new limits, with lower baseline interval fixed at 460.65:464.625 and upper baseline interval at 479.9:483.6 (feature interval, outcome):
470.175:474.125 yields 0.09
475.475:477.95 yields 0.01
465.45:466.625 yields 0.03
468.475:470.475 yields 0.13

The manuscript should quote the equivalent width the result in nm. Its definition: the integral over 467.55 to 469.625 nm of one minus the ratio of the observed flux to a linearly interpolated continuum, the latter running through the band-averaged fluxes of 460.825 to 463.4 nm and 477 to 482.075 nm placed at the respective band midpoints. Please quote 0.12 nm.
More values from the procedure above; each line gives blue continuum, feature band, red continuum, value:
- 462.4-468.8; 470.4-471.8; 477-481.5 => 0.08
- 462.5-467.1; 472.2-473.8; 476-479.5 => -0.05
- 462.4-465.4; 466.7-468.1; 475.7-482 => 0.06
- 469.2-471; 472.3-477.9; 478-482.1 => -0.31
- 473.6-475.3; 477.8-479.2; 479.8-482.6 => 0.02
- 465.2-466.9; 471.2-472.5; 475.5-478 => -0.04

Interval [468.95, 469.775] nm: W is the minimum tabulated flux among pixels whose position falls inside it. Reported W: 27.56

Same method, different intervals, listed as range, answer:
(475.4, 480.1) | 27.66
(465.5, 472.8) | 25.94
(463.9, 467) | 26.44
